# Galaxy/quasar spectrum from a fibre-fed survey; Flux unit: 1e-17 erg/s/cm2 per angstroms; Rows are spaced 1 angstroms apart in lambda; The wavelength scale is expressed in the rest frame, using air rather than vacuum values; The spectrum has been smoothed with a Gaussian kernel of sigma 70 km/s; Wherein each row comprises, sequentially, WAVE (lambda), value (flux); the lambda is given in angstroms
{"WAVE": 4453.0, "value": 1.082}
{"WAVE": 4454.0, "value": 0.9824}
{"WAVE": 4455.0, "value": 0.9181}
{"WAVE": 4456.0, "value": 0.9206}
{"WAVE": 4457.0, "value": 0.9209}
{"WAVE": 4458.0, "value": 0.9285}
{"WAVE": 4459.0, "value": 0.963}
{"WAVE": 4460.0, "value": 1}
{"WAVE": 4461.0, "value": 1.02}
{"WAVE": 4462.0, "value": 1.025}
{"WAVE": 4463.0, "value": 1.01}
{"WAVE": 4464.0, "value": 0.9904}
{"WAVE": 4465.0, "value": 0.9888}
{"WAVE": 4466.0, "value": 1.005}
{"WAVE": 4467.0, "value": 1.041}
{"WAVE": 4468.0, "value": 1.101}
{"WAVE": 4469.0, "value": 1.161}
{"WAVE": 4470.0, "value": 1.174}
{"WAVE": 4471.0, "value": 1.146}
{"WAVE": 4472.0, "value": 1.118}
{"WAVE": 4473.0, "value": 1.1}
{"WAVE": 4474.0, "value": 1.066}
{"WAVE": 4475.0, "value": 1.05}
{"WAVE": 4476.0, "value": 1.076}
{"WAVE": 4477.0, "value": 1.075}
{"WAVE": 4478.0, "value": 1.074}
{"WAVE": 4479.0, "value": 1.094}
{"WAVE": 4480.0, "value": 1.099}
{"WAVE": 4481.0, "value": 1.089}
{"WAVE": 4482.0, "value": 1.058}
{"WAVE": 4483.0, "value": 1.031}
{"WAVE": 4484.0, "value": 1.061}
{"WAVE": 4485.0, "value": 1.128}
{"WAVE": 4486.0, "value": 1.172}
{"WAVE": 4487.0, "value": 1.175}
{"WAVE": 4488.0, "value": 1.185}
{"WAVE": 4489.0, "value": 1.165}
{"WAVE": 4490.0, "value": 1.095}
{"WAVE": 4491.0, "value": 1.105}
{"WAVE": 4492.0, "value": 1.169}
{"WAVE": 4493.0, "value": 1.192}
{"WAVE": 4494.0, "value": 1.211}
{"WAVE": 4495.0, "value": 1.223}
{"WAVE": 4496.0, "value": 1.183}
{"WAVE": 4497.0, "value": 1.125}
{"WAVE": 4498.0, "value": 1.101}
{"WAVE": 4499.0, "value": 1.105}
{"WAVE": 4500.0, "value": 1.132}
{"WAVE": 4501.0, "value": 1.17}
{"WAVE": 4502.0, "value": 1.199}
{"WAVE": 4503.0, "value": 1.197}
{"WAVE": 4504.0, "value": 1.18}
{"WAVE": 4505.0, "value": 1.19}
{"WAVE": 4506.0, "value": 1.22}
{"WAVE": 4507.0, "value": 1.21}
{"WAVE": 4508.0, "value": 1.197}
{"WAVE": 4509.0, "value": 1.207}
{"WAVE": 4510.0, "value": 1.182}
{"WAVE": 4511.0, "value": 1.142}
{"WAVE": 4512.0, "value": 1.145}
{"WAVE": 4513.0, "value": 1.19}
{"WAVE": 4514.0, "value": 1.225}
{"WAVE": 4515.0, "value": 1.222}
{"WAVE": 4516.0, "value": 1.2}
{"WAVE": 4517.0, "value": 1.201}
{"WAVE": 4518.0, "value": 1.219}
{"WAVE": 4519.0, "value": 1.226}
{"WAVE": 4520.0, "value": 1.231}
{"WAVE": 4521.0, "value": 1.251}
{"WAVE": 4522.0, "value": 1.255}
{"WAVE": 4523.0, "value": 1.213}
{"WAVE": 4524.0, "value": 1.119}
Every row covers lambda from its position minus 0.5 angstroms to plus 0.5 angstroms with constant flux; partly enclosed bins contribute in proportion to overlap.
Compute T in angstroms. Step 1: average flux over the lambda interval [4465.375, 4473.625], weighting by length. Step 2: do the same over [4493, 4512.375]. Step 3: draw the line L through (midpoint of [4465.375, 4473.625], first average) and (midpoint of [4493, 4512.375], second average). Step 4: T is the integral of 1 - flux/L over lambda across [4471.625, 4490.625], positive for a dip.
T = 0.5 angstroms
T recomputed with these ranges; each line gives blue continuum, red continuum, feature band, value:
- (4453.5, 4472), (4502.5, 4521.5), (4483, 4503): -0.3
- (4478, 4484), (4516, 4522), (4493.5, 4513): -0.2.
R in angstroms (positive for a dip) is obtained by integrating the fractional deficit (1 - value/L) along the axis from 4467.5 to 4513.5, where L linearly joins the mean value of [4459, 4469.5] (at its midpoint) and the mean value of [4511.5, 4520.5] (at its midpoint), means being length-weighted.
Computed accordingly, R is -0.9 angstroms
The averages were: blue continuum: 1.03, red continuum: 1.21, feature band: 1.14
